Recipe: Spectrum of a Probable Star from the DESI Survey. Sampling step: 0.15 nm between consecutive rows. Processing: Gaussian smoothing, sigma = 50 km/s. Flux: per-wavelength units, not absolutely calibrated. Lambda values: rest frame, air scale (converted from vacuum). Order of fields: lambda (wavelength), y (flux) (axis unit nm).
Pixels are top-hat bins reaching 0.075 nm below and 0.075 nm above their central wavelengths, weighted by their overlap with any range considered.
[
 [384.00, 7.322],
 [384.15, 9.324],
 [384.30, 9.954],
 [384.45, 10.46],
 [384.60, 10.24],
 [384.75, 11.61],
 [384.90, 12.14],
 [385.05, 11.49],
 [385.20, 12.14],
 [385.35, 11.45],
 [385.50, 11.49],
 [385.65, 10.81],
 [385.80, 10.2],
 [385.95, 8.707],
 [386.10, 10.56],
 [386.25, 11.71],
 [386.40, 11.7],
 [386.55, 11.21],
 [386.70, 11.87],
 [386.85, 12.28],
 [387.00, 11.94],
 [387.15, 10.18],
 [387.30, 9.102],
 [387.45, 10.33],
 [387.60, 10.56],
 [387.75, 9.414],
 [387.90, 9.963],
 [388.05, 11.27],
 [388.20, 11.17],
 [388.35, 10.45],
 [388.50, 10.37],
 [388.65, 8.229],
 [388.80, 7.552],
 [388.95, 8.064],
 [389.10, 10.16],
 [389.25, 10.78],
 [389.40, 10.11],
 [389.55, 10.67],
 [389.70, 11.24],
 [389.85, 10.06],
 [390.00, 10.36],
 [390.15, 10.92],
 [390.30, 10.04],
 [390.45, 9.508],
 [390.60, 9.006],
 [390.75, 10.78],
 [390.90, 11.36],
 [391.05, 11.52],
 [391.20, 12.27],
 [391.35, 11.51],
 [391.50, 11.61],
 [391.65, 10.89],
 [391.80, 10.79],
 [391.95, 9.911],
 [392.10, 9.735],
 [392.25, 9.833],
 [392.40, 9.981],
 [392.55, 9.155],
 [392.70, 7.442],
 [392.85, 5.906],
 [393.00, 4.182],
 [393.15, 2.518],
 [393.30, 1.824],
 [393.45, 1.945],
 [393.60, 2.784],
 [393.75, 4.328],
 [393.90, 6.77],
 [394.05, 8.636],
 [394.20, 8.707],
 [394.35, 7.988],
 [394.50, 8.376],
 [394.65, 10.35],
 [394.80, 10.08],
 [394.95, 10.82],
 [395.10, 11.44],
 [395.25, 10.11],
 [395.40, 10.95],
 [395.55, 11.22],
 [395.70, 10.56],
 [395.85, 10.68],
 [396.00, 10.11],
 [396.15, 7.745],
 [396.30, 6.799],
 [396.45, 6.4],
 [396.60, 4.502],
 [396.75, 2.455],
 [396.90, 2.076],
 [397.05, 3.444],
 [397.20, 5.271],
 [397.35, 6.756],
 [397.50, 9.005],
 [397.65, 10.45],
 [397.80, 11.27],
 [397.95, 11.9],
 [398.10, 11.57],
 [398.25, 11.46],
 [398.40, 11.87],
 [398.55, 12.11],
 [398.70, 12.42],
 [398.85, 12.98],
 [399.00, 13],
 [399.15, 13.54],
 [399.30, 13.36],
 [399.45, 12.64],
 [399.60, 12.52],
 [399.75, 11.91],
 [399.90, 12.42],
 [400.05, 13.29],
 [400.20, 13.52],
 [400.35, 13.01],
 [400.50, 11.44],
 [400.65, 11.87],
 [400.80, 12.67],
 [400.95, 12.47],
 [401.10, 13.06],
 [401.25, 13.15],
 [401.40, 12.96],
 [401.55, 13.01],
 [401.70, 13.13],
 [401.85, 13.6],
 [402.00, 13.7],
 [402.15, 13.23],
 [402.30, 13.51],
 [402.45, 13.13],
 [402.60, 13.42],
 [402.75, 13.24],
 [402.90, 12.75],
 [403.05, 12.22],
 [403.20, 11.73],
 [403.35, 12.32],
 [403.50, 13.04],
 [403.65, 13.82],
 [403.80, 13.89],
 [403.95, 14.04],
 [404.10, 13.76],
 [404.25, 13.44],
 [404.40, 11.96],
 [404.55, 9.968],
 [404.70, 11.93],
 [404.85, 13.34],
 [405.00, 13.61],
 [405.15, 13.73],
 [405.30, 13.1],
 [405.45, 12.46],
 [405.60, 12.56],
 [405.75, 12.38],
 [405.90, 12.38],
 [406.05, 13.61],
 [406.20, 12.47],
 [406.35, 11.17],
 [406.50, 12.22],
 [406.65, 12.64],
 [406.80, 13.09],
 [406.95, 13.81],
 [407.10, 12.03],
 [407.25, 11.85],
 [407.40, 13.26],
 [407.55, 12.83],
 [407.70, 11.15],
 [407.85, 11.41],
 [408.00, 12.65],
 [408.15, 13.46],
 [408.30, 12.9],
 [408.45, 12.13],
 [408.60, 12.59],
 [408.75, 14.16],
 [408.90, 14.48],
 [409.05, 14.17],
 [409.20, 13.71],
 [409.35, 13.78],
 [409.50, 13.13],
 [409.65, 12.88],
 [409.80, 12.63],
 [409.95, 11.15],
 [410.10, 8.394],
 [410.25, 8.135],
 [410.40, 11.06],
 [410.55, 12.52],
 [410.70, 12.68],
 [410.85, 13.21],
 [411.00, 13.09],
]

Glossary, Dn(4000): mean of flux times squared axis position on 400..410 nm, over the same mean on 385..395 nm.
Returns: 1.46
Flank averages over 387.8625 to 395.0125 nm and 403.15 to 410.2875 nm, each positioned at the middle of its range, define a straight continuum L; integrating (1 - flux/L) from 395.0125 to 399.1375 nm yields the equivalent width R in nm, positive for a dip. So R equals 0.431 nm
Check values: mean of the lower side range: 8.99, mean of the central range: 9.28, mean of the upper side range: 12.6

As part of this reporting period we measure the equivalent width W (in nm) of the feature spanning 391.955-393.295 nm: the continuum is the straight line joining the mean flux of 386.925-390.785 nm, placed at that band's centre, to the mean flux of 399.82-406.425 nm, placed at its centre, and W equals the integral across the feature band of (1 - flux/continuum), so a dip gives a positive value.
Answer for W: 0.45 nm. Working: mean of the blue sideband 10.1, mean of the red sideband 12.9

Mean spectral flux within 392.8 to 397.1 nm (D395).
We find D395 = 7.05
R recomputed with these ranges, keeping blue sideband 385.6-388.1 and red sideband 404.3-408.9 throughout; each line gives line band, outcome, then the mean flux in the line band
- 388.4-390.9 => 0.24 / 9.92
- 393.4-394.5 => 0.51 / 6.14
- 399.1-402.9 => -0.28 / 12.9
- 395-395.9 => 0.05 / 10.8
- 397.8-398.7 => 0.00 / 11.8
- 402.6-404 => -0.08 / 13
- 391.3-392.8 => 0.16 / 9.99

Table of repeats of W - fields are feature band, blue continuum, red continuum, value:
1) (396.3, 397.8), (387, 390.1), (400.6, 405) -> 0.74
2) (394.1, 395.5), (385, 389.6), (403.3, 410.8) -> 0.18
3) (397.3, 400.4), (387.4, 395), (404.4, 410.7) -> -0.39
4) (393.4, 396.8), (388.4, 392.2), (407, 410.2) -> 0.88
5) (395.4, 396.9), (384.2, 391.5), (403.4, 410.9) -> 0.49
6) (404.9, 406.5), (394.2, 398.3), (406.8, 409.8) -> -0.09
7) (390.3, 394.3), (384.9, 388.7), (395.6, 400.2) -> 0.83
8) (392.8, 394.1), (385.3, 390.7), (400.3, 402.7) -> 0.82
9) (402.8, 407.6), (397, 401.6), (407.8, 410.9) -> -0.24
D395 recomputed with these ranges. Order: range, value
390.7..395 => 8.32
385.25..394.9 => 9.46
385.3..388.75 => 10.6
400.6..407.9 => 12.8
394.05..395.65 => 9.95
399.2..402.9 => 12.9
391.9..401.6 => 9.48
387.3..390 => 10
